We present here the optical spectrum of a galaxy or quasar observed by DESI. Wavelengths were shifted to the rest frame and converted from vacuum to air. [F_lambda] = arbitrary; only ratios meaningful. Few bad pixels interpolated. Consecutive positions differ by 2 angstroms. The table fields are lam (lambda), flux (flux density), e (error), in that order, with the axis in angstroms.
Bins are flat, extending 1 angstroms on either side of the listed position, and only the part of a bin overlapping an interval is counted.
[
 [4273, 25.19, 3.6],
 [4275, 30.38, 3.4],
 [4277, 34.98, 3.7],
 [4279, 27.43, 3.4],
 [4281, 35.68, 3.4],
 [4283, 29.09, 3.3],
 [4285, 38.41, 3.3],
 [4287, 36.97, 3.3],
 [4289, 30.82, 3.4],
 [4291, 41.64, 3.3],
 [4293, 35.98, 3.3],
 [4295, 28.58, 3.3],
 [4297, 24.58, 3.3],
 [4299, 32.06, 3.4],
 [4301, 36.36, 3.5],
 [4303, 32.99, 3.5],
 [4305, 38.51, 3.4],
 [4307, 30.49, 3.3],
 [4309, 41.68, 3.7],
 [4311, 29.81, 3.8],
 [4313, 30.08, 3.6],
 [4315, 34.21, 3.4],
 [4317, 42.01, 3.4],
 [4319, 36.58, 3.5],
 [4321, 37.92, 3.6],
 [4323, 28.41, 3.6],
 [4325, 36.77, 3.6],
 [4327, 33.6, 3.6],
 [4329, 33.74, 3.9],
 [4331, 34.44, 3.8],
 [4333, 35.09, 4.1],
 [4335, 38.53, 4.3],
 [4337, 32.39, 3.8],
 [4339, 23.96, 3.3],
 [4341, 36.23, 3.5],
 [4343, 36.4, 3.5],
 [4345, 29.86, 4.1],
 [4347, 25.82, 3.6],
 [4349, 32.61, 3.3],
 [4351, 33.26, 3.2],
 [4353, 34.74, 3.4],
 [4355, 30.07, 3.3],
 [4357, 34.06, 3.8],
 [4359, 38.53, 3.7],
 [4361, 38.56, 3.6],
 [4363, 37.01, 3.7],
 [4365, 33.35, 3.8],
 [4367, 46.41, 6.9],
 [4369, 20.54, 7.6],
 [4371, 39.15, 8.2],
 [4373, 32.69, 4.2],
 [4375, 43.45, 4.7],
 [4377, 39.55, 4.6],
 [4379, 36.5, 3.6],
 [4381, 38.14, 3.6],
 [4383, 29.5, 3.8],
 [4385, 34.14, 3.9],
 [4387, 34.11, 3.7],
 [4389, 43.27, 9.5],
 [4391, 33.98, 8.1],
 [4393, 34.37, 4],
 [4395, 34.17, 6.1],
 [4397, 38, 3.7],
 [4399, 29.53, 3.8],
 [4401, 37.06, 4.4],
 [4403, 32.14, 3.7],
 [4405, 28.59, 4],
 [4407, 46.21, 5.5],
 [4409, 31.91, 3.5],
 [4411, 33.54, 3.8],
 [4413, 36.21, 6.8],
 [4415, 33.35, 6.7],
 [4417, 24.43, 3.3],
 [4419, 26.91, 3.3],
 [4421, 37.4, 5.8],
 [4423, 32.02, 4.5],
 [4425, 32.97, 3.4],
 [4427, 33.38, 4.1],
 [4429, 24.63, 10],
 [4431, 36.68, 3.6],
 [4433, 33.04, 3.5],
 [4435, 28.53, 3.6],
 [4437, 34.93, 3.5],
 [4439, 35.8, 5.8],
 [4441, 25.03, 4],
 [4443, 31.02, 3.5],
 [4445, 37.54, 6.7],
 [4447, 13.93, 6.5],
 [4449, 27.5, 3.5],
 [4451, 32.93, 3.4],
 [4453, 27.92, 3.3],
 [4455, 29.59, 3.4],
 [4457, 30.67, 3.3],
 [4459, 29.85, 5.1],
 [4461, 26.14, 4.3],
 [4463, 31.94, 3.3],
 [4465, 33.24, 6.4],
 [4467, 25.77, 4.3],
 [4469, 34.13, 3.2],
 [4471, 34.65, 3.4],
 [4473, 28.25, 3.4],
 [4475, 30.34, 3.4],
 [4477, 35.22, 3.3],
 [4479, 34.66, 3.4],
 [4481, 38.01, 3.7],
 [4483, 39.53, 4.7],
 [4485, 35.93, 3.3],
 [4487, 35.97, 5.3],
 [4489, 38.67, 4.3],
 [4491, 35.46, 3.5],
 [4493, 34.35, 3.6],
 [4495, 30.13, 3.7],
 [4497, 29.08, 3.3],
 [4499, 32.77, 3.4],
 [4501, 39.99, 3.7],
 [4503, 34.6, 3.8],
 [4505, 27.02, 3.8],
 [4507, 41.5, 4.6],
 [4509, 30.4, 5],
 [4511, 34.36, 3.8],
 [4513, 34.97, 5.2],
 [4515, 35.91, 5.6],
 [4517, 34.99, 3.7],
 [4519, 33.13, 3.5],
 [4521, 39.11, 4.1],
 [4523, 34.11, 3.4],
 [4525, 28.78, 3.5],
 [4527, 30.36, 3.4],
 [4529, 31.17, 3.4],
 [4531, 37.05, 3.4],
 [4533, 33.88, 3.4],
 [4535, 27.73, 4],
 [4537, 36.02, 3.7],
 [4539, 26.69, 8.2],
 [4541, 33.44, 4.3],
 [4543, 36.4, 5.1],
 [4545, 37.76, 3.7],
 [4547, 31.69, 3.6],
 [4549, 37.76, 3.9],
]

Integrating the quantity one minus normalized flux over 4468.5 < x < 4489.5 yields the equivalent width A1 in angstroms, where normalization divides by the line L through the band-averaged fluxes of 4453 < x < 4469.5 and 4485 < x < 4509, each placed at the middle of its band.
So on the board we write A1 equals -1.8 angstroms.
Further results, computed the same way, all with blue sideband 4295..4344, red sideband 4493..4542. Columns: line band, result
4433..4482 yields 3.9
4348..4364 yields -0.5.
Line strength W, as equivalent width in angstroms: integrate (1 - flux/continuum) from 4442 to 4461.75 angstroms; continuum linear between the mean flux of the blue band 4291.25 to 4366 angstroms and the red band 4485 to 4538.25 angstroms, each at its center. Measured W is 3.0 angstroms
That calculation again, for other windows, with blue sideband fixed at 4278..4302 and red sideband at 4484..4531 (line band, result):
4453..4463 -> 1.37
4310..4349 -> -0.16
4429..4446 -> 0.73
